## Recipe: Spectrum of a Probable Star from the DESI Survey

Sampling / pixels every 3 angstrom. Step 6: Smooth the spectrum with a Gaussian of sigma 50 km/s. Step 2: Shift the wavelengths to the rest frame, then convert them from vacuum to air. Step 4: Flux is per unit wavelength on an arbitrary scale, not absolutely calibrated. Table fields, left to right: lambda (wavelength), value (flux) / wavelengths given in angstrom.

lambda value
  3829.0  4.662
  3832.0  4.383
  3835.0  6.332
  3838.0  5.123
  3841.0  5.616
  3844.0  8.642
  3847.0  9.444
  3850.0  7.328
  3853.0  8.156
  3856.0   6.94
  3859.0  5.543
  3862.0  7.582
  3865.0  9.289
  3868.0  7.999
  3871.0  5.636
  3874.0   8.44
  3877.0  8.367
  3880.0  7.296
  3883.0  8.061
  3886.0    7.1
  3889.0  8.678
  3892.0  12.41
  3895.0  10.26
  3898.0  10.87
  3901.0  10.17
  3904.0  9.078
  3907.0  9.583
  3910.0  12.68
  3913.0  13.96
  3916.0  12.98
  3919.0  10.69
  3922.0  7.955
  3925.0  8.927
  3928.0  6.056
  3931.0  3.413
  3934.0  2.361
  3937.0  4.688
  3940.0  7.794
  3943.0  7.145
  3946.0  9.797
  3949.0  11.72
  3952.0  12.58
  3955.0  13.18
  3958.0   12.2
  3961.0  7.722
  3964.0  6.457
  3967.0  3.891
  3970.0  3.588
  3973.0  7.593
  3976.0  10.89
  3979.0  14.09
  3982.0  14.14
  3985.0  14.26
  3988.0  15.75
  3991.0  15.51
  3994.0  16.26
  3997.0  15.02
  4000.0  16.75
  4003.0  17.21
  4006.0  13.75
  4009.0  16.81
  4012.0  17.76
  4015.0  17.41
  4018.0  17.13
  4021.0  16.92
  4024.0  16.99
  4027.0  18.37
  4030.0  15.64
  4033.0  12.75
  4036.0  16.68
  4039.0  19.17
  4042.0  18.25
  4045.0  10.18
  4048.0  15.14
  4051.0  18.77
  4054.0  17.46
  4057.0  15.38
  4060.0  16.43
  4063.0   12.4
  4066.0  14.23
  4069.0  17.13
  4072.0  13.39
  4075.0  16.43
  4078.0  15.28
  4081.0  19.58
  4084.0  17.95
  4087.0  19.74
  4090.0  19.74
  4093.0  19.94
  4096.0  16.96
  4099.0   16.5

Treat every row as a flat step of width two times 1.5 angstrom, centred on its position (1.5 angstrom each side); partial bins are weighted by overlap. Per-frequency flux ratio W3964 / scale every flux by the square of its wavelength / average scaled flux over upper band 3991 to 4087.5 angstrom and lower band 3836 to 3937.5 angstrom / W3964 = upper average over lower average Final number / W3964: 2.12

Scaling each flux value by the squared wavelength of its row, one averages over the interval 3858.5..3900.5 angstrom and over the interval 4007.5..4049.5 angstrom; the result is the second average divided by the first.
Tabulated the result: 2.07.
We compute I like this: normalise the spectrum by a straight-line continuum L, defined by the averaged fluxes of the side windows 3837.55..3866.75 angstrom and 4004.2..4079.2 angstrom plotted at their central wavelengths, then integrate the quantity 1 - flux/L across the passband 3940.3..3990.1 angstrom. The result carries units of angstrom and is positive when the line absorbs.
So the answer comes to 9.0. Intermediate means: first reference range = 7.45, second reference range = 16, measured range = 10.3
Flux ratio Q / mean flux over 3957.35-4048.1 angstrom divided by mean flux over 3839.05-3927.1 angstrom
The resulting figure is 1.57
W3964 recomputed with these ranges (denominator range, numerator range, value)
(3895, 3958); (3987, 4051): 1.81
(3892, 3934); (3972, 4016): 1.63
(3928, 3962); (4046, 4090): 2.10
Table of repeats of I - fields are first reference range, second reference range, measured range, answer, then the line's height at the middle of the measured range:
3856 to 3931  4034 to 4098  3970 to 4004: -1.5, 13.1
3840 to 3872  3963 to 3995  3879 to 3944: 2.1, 9.15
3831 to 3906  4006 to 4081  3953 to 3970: 5.4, 12.3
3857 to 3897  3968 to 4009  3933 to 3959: 5.5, 11.5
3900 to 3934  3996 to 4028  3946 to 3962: 0.9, 12.2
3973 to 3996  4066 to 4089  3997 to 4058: -4.3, 15.4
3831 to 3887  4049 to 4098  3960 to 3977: 7.9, 12.2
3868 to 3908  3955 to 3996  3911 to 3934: 2.1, 9.75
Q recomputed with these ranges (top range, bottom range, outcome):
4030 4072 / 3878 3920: 1.52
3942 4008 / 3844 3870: 1.52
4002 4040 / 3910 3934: 1.86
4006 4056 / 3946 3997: 1.46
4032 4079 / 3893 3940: 1.75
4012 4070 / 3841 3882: 2.11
